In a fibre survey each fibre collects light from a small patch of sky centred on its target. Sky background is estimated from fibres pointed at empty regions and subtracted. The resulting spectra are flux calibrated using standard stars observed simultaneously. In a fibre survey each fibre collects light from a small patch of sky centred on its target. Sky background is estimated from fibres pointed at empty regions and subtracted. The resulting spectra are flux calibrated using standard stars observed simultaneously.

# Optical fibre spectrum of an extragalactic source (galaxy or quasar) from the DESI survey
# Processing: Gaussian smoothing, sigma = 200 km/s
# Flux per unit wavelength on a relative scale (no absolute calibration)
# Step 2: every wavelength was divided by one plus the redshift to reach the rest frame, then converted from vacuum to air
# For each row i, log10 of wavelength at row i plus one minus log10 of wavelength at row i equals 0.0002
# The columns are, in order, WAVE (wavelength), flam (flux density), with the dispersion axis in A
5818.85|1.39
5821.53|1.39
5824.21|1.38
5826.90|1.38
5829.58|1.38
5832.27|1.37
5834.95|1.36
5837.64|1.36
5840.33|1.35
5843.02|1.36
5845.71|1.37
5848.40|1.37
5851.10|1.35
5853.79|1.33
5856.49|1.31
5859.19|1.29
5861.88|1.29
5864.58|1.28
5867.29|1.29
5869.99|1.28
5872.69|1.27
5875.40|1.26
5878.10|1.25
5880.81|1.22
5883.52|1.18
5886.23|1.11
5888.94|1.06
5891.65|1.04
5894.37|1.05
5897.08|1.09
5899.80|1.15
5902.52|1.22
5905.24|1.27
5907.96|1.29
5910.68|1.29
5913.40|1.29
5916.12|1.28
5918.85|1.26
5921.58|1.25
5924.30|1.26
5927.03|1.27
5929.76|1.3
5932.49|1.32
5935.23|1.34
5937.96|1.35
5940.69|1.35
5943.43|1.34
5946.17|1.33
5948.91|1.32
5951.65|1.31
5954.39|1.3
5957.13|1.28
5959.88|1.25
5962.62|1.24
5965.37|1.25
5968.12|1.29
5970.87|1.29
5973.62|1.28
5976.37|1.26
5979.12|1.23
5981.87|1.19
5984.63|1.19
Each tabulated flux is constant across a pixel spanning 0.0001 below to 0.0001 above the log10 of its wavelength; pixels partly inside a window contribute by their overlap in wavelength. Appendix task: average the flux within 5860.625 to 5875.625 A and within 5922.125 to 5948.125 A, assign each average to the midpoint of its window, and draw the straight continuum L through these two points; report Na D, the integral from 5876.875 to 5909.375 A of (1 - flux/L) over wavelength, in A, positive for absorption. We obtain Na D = 3.32 A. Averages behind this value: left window 1.28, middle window 1.16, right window 1.32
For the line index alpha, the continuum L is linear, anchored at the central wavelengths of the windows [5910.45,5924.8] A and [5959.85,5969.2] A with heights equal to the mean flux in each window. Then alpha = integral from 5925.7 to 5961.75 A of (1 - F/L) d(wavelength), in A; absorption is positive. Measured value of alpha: -1.4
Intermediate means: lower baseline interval 1.27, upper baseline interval 1.26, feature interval 1.31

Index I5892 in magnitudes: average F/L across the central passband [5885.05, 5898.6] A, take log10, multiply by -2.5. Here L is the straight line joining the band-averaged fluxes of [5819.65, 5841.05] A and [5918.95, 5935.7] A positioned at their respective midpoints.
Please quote 0.22 mag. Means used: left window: 1.37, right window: 1.28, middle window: 1.07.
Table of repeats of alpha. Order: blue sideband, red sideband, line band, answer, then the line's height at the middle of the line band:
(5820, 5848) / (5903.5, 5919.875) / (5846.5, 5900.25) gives 4.02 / 1.32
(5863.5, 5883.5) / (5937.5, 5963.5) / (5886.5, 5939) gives 2.29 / 1.28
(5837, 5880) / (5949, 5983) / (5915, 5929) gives 0.22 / 1.29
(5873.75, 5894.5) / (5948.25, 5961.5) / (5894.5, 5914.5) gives -0.40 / 1.19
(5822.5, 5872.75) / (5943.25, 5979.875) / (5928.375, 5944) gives -0.46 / 1.29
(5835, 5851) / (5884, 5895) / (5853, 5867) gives -0.47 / 1.26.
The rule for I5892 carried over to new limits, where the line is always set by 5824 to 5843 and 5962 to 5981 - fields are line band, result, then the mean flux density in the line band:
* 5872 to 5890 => 0.12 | 1.19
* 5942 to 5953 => -0.04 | 1.32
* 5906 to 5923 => 0.02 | 1.28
